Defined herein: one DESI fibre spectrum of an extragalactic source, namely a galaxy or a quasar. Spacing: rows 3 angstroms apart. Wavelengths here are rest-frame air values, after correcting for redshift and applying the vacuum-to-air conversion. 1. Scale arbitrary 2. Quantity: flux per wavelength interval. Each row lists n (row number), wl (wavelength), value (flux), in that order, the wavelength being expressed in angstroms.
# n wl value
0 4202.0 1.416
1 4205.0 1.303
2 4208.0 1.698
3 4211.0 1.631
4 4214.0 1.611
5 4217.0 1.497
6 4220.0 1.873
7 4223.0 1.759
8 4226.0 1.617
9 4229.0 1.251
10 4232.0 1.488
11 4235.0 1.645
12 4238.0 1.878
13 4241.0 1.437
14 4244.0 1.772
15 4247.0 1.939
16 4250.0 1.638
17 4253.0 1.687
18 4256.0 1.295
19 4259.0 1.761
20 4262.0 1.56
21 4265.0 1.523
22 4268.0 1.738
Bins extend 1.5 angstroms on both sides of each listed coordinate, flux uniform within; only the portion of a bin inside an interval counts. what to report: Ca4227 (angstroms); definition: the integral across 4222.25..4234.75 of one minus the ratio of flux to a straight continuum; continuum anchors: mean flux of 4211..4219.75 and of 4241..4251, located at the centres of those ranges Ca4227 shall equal 1.04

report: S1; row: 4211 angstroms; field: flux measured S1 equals 1.631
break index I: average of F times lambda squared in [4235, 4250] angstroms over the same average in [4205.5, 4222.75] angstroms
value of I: 1.1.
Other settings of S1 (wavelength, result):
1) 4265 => 1.523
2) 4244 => 1.772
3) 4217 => 1.497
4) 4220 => 1.873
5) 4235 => 1.645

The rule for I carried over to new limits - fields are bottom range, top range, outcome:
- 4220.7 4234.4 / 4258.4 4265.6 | 1.05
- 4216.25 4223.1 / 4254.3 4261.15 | 0.91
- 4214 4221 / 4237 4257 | 1.02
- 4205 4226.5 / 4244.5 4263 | 1.02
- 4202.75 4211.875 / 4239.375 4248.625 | 1.14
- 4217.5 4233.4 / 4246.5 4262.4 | 1.04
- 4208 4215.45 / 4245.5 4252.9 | 1.10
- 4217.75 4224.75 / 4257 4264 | 0.93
